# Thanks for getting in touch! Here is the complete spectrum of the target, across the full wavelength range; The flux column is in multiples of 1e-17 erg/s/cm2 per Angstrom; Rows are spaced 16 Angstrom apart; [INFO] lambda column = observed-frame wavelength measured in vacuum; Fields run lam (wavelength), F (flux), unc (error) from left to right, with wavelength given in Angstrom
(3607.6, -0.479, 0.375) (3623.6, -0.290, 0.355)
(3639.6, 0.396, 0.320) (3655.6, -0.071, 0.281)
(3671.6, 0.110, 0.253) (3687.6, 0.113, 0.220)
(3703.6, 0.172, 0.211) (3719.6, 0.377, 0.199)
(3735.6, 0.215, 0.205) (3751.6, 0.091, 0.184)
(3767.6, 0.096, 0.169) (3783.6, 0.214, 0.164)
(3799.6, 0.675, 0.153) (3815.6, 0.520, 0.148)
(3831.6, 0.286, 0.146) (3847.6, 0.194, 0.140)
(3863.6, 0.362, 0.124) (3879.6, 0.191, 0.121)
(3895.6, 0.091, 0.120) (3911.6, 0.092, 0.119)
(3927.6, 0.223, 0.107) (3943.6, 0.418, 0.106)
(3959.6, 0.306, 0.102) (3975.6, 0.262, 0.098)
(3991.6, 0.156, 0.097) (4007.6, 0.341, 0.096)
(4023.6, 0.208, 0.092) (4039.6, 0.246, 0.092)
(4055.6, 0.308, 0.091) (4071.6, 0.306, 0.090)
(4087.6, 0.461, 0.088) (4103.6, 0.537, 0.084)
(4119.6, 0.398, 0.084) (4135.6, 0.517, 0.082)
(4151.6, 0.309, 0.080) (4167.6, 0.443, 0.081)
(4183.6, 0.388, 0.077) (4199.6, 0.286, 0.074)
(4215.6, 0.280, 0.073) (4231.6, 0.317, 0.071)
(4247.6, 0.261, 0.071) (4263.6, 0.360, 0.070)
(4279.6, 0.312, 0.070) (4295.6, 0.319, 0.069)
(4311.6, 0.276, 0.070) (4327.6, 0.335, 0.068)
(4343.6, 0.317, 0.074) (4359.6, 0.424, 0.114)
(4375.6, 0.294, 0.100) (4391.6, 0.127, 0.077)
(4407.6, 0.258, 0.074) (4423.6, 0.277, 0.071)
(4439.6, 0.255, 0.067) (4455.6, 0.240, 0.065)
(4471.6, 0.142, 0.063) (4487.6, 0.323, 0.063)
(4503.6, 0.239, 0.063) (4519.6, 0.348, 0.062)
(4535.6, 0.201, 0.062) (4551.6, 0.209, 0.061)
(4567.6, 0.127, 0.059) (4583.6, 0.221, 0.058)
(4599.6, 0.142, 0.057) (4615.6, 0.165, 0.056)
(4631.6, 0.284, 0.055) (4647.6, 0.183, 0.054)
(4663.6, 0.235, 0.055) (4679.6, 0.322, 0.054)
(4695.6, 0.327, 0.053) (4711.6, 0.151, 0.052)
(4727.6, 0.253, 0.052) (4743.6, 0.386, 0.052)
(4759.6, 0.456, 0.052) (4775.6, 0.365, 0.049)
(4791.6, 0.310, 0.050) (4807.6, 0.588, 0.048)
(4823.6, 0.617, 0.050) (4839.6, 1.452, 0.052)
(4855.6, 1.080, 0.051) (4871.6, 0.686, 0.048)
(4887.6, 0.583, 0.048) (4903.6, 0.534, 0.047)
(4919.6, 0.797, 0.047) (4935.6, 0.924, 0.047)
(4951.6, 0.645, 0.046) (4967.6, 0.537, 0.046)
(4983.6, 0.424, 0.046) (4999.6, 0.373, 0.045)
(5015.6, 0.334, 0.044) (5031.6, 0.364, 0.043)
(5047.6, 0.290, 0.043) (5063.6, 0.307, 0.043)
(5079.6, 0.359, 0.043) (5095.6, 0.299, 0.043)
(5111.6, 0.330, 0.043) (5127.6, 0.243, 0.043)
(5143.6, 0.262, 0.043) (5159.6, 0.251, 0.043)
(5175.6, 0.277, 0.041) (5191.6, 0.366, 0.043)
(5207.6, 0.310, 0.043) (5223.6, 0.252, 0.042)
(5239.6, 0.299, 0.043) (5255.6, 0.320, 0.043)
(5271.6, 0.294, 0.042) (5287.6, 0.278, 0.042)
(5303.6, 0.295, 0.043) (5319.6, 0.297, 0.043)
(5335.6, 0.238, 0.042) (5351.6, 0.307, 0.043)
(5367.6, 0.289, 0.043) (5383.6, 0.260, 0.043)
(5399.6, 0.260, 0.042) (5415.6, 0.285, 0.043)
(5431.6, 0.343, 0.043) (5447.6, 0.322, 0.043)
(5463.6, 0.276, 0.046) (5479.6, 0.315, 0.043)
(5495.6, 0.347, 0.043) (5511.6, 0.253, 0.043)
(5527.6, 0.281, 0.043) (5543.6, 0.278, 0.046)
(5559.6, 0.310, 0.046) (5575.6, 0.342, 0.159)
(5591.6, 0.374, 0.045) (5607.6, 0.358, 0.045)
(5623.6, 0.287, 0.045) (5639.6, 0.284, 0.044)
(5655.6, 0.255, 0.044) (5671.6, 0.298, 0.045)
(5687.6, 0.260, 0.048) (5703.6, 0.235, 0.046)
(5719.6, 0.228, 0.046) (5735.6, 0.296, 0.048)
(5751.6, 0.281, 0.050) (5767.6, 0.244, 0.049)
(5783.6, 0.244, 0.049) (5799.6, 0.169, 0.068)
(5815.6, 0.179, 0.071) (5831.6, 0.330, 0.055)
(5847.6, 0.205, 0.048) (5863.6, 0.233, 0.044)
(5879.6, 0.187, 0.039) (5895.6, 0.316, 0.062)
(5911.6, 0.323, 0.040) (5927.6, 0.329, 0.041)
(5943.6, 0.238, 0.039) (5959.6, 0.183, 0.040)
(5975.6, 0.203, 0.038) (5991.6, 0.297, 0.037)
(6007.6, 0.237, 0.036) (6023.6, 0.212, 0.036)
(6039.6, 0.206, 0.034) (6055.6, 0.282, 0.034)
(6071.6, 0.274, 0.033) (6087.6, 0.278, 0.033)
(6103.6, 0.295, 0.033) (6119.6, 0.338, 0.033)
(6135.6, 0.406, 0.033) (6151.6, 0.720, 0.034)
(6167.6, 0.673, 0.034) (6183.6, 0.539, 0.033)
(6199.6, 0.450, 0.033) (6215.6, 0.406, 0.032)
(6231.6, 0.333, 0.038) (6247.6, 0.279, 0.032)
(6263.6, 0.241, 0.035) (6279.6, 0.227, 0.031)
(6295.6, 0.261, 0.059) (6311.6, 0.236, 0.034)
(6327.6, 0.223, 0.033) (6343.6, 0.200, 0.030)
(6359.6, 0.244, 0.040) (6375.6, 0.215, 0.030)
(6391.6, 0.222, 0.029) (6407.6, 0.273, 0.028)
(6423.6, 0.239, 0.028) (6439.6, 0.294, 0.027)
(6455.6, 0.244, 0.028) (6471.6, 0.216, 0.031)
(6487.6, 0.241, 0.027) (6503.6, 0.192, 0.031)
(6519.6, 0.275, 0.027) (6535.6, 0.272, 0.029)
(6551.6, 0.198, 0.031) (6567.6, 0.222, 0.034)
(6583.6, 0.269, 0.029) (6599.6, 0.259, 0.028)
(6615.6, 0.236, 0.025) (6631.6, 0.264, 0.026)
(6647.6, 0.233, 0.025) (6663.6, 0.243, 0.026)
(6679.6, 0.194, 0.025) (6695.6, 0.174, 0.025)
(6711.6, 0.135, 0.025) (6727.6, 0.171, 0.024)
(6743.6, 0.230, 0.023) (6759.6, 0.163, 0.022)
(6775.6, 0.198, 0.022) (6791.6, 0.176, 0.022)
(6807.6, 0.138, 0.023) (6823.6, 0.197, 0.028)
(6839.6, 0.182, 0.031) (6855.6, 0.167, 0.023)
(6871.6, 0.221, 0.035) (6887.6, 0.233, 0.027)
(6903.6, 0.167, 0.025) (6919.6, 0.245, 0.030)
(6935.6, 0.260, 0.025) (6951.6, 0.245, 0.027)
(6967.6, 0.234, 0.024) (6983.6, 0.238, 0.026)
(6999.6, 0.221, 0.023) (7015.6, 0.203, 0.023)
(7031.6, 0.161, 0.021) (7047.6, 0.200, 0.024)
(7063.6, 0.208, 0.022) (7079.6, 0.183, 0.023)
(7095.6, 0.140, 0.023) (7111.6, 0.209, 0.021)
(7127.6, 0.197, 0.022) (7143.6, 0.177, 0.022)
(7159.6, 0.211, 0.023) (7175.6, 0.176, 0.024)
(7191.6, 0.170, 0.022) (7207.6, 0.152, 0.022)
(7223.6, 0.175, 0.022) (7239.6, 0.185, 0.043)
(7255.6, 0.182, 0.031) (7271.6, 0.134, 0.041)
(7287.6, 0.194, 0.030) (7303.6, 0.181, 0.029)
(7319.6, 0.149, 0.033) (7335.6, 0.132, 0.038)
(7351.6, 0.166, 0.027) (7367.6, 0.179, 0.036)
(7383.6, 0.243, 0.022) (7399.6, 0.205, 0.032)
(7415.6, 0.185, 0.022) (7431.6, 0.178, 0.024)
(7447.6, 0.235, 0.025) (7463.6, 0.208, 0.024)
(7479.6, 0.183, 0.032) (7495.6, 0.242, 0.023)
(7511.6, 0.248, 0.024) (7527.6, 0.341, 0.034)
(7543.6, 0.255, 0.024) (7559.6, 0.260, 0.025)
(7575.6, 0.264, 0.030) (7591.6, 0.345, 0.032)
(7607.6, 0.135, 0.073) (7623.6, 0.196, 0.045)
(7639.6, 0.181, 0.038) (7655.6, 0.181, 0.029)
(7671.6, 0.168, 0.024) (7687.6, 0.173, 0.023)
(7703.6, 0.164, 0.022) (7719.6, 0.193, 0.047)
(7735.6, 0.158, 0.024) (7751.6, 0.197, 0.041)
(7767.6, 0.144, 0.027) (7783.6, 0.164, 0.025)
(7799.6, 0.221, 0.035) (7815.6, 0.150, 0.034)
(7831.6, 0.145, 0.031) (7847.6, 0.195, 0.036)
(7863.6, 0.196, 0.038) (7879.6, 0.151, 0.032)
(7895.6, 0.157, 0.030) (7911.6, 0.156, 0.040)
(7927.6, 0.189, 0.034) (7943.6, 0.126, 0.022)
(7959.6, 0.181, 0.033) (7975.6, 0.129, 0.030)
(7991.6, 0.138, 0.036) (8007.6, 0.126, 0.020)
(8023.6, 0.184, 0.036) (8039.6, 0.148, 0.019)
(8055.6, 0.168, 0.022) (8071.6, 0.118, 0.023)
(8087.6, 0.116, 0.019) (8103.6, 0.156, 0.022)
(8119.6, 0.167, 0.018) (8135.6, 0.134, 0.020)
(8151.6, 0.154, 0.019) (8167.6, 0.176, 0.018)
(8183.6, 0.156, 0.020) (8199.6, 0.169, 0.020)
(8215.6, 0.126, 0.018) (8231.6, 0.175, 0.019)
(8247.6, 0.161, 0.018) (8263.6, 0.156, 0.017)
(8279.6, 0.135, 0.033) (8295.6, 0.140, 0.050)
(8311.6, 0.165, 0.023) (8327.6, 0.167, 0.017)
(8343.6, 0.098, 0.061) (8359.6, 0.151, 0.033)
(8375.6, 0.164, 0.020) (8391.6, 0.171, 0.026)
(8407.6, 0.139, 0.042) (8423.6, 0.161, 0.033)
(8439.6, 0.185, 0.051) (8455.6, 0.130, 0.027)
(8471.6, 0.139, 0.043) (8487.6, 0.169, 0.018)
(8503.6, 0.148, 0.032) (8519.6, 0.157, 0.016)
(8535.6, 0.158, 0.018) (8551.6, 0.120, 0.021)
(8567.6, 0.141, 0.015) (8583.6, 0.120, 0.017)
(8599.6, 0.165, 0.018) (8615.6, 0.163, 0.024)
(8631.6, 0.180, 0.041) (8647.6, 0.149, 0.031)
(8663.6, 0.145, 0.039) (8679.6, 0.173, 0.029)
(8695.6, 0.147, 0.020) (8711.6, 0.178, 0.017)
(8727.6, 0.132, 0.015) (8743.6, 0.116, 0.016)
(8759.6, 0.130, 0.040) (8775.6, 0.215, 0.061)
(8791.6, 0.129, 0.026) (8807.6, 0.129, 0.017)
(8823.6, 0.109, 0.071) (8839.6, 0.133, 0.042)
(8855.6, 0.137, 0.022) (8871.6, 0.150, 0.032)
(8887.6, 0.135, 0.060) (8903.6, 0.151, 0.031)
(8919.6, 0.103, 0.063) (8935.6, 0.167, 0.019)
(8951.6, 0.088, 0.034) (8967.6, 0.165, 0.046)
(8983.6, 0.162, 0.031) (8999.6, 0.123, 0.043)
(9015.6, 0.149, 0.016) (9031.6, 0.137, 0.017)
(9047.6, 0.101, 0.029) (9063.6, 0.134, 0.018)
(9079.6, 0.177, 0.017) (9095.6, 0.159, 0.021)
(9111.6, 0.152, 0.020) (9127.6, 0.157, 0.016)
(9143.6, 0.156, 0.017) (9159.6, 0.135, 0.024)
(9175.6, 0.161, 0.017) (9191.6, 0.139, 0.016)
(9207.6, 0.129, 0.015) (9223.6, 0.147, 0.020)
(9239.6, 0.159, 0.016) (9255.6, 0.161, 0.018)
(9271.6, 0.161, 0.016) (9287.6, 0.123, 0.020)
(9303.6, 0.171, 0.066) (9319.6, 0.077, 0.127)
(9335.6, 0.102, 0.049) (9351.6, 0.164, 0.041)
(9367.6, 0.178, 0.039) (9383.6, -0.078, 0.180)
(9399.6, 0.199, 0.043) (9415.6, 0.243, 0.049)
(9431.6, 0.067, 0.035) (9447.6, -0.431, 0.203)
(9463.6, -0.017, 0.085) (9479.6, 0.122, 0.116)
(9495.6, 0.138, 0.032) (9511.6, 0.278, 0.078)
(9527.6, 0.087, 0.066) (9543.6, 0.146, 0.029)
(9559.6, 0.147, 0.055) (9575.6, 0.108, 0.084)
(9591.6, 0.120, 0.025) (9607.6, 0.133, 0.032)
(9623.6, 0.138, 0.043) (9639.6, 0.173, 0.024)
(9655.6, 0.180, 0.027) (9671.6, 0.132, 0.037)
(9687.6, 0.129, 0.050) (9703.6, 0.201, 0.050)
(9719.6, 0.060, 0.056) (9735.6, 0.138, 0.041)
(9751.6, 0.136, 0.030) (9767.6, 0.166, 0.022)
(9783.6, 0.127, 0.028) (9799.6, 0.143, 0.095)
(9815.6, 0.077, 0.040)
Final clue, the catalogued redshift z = 2.98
